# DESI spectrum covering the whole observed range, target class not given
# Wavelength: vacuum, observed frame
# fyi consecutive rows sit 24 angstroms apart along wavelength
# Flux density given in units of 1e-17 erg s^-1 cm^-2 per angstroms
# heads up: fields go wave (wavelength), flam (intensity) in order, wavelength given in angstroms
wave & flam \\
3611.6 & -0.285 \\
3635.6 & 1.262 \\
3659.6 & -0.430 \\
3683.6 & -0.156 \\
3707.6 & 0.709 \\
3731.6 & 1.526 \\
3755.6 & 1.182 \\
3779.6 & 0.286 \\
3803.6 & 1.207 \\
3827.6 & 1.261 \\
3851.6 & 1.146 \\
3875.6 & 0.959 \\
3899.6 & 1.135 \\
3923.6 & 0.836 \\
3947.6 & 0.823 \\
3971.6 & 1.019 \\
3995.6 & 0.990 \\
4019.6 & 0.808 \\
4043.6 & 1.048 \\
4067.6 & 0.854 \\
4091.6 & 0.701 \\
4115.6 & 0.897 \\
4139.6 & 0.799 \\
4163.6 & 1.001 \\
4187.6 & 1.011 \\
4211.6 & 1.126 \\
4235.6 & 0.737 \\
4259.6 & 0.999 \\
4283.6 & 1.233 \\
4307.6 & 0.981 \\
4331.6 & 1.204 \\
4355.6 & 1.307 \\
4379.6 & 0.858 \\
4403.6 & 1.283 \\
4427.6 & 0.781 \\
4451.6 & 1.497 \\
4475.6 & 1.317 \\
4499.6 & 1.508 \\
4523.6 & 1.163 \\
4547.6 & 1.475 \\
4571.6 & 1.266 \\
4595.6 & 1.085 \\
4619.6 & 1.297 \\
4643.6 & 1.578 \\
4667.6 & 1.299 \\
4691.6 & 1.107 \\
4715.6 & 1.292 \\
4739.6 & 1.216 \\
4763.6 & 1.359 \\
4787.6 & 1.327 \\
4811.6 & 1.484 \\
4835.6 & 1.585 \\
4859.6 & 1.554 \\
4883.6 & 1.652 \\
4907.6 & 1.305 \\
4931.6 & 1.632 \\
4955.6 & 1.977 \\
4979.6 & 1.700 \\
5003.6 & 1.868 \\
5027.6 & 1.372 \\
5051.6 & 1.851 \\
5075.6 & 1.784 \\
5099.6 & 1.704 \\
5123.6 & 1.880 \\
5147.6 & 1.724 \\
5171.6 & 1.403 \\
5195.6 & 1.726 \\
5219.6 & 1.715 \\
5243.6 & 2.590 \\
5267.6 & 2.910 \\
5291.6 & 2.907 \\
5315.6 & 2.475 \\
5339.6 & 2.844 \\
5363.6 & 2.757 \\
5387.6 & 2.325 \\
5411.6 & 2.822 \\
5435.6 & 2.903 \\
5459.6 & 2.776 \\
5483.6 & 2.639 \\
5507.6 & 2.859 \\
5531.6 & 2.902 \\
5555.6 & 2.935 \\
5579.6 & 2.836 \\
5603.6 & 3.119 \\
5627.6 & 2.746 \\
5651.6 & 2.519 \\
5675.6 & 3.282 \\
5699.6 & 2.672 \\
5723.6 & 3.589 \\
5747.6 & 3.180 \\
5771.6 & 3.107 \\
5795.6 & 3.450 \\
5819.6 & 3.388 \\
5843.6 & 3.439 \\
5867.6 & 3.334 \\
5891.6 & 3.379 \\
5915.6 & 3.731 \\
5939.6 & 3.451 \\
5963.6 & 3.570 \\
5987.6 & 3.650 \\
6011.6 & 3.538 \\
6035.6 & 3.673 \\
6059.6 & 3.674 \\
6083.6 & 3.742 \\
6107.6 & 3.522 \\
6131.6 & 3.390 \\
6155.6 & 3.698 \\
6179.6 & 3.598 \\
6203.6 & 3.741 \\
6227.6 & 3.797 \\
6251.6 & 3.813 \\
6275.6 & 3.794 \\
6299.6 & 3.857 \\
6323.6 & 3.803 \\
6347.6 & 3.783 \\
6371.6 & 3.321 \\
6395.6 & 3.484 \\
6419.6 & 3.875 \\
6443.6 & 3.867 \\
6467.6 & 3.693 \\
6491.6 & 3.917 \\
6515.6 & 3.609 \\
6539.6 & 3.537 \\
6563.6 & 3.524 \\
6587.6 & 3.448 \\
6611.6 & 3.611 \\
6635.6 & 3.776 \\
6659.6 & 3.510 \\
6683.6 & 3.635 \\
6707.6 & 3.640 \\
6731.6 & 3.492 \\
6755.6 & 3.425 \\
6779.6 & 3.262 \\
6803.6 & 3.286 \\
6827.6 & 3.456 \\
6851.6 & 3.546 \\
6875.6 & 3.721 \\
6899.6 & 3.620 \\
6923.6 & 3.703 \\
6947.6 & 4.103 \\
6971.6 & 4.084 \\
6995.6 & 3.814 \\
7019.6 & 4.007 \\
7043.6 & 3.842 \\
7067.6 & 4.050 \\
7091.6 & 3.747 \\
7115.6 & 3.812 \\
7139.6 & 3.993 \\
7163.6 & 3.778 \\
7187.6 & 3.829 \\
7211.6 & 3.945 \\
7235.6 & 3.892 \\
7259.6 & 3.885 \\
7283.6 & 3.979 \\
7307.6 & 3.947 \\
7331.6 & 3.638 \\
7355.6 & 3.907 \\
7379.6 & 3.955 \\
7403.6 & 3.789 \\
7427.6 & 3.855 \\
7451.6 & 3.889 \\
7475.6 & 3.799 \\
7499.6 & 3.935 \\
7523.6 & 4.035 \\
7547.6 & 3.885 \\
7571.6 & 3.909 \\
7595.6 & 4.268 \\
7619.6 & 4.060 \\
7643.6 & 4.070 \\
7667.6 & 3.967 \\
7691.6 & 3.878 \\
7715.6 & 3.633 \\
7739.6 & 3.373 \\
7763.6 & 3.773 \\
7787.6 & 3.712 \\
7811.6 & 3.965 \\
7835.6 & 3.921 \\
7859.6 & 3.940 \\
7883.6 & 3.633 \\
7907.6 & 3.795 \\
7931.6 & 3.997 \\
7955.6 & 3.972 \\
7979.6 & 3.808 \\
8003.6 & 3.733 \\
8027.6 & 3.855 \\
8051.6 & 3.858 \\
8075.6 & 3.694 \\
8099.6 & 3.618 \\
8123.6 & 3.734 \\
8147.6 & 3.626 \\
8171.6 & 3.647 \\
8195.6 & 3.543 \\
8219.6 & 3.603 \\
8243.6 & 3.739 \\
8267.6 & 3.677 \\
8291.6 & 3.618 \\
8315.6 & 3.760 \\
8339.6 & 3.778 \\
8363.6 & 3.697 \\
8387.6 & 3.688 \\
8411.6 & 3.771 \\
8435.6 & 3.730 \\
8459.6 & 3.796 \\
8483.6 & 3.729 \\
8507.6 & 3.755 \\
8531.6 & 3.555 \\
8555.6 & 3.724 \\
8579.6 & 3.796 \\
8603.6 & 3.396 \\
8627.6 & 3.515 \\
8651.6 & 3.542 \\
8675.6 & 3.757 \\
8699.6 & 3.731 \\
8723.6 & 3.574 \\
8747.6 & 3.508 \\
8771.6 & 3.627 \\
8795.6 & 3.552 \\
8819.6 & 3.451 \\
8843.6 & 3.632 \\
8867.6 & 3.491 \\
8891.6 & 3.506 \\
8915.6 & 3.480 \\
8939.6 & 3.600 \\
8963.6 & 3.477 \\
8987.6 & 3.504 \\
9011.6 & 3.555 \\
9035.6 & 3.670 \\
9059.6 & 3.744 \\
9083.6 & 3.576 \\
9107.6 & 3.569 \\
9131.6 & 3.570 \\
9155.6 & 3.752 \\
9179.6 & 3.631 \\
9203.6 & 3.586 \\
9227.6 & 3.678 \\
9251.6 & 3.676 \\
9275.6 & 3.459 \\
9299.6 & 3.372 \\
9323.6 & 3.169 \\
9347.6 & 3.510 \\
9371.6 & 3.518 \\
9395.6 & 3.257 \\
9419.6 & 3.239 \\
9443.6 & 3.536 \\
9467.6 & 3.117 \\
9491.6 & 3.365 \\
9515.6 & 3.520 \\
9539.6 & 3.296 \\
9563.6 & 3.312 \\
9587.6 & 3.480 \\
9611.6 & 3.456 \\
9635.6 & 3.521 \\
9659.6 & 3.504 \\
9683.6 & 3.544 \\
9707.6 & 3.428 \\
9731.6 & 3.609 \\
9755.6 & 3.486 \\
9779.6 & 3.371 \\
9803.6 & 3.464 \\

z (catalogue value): 0.31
